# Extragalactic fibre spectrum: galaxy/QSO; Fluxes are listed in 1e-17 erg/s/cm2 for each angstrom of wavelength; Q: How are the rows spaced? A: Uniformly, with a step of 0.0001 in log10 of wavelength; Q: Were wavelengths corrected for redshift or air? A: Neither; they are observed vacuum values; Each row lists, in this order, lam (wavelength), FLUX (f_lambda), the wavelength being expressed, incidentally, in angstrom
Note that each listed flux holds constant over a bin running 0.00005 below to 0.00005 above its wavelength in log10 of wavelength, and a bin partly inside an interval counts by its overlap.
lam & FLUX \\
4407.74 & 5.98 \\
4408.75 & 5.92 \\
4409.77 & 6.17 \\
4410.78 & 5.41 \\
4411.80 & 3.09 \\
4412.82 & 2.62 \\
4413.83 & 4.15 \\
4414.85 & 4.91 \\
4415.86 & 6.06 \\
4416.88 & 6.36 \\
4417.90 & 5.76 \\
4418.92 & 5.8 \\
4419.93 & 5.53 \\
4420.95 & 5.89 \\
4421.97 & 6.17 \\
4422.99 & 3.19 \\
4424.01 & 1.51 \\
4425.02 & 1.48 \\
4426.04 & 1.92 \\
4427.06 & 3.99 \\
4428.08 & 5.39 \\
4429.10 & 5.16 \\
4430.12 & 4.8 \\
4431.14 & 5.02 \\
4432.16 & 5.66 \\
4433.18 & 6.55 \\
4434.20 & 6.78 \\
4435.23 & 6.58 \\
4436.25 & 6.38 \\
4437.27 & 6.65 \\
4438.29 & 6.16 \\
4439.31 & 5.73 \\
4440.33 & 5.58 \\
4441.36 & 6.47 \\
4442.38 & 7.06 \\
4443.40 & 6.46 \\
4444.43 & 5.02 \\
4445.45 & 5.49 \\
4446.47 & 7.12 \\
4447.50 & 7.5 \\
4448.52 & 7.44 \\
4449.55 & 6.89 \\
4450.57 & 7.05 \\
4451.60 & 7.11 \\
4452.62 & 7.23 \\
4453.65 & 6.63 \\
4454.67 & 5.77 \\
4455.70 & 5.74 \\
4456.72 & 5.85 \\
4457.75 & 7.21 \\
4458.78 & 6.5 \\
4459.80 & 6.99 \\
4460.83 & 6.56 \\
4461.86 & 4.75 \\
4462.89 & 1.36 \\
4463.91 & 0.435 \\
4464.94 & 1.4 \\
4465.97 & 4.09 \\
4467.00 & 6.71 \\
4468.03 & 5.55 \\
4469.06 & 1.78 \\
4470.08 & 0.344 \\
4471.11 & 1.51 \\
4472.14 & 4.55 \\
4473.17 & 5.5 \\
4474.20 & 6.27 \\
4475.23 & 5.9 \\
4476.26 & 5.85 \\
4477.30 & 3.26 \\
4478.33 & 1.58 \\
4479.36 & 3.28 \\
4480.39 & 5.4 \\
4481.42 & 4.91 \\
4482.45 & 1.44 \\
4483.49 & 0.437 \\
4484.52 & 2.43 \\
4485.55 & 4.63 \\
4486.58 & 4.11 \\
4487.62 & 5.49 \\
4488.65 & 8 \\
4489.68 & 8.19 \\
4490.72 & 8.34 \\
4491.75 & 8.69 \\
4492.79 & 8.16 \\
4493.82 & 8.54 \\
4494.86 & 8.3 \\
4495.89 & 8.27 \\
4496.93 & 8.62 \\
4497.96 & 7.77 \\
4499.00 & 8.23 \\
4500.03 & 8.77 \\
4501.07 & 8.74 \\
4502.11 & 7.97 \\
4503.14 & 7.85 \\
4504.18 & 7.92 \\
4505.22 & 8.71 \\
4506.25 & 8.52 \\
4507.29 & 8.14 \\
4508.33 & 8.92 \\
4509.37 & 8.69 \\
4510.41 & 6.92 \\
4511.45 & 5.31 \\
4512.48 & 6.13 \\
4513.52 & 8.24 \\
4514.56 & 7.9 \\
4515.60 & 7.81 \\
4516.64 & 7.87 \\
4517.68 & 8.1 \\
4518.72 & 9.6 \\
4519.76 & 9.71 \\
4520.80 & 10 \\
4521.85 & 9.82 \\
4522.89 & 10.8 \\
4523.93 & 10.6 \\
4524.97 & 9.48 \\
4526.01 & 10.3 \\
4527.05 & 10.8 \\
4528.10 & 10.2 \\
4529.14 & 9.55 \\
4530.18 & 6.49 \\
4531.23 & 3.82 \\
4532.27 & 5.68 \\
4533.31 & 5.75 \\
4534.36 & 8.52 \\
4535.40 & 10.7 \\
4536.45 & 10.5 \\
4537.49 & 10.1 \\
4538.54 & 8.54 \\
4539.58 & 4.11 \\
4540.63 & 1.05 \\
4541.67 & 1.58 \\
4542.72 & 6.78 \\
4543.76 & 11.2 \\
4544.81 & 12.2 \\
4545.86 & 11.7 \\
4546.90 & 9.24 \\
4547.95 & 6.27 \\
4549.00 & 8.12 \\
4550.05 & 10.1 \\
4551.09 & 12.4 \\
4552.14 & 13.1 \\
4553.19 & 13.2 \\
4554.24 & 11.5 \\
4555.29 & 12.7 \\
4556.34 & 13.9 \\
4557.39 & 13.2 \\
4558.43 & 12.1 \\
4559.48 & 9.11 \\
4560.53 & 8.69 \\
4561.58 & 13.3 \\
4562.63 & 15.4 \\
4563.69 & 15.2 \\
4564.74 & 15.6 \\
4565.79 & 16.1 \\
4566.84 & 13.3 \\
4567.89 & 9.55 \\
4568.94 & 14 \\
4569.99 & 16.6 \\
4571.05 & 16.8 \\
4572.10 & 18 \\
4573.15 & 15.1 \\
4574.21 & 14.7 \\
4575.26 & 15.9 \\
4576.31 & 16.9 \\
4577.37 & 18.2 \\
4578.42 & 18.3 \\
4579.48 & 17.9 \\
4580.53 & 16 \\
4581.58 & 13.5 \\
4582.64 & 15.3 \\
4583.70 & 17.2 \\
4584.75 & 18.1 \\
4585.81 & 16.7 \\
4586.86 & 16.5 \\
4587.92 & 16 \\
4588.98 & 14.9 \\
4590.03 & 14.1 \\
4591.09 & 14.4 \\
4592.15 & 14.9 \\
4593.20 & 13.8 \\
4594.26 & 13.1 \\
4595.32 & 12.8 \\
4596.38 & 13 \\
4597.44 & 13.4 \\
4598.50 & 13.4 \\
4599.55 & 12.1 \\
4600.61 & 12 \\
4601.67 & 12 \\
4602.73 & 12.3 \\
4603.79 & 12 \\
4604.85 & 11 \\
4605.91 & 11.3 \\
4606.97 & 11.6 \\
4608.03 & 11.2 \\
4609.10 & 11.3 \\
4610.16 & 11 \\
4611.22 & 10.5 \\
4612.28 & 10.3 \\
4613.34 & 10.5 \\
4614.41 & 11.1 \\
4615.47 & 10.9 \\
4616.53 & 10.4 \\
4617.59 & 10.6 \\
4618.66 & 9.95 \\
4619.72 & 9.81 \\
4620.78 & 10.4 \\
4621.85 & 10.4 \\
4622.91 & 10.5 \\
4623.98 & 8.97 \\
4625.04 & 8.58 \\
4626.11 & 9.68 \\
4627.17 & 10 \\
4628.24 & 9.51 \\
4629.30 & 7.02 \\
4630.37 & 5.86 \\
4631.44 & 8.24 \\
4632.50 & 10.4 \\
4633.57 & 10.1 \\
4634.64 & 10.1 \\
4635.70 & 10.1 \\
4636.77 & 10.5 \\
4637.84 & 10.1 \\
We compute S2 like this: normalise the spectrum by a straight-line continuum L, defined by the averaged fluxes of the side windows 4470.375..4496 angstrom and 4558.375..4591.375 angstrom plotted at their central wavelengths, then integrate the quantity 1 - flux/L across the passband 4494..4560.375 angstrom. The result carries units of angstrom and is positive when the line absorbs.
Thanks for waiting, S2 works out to 5.8 angstrom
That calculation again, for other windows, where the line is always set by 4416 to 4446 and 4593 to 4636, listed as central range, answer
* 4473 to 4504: 3.94 angstrom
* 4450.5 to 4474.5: 5.39 angstrom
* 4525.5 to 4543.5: 2.11 angstrom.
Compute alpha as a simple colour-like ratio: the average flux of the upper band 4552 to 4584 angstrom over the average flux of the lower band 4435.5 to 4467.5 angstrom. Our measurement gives 2.5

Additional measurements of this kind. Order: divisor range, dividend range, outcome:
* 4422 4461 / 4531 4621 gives 2.10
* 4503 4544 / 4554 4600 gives 1.81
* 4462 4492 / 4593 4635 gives 2.59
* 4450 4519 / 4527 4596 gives 2.02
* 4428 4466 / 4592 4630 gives 1.90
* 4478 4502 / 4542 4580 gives 2.11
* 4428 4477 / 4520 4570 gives 1.86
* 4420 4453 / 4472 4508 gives 1.13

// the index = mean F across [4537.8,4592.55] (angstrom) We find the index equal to 13.1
